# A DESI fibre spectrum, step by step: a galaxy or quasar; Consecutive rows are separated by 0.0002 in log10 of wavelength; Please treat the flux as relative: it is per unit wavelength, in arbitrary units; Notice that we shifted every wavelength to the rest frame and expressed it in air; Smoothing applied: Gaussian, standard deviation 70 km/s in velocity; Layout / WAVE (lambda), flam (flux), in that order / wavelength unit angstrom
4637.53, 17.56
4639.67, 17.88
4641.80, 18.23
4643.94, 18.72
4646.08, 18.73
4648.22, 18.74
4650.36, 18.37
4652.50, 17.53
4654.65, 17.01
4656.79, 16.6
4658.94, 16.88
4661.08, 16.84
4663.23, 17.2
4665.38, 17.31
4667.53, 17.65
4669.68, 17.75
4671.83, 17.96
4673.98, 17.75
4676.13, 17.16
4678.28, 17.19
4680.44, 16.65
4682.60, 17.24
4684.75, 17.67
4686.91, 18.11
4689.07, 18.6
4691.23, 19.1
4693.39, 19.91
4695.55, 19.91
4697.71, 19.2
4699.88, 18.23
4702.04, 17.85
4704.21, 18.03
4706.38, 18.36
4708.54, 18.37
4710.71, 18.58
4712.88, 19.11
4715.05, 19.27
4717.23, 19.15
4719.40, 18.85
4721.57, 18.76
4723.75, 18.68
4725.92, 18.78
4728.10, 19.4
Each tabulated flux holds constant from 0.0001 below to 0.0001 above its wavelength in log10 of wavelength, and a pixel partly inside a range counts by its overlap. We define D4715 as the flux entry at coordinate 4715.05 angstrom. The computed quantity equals 19.27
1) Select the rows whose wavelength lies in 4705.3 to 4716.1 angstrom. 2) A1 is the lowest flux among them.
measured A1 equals 18.36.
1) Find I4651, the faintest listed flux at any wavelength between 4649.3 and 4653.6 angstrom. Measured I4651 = 17.53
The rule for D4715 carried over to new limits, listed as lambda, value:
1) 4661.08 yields 16.84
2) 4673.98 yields 17.75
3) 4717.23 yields 19.15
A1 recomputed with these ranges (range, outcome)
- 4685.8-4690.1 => 18.11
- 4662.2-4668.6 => 17.2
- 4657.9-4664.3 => 16.84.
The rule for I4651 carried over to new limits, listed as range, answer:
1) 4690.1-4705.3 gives 17.85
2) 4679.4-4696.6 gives 16.65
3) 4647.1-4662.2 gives 16.6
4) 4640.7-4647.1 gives 18.23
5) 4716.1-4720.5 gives 18.85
